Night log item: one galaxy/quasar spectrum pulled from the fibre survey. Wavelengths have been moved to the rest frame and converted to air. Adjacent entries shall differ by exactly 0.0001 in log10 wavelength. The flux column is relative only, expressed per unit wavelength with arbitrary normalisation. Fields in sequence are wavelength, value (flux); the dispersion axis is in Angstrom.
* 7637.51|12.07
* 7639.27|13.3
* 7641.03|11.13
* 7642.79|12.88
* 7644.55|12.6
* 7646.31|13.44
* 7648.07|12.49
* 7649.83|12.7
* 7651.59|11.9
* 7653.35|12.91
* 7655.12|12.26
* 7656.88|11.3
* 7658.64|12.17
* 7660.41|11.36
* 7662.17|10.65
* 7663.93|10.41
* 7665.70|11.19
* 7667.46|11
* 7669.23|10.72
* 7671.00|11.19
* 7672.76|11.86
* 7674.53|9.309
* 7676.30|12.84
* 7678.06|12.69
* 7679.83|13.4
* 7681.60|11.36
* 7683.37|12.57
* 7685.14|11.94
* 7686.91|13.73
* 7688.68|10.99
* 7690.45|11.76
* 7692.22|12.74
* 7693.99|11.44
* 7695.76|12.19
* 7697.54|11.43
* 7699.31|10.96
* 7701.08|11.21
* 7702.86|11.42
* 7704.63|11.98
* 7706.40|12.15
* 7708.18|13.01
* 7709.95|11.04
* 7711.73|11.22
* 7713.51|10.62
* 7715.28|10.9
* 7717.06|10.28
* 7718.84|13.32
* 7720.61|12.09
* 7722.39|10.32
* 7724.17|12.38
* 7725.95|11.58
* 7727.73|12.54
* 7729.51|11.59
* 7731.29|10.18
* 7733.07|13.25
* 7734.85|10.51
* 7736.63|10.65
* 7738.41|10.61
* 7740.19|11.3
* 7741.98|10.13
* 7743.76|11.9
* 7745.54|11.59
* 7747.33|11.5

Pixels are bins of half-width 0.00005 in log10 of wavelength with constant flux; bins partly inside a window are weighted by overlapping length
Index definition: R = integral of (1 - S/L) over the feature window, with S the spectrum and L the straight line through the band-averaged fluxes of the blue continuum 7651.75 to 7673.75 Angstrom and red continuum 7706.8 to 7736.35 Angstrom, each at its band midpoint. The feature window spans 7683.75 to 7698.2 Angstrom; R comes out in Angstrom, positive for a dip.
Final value -0.7 Angstrom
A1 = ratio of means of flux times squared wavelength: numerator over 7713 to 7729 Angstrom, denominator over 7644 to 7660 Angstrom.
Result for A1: 0.95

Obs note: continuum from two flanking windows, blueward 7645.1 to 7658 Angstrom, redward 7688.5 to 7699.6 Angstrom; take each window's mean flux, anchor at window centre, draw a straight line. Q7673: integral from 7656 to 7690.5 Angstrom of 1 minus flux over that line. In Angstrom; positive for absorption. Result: 1.3 Angstrom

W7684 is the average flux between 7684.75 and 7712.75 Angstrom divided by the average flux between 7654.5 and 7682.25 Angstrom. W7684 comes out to 1.0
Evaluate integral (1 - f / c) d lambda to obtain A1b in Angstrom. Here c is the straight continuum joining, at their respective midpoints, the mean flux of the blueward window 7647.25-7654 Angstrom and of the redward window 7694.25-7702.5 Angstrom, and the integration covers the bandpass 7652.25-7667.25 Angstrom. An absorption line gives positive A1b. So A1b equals 0.96 Angstrom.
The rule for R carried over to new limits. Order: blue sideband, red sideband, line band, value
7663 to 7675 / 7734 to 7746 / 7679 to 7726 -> -3.8 Angstrom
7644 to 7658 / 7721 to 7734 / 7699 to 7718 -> 0.8 Angstrom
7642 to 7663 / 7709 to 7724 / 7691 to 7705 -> -0.1 Angstrom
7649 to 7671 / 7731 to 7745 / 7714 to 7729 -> -0.6 Angstrom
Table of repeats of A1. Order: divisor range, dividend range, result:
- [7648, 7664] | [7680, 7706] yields 1.01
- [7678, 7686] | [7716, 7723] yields 0.94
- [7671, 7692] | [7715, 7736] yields 0.97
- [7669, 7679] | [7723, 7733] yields 1.04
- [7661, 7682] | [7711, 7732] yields 1.02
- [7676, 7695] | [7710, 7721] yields 0.93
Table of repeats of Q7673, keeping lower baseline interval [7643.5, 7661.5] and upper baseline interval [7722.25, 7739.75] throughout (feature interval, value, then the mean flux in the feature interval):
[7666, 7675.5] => 0.97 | 10.9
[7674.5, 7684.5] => -0.22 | 12.3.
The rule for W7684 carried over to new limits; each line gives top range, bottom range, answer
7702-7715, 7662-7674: 1.06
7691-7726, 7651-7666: 1.00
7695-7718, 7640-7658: 0.92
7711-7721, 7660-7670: 1.05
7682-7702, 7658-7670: 1.08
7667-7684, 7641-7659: 0.94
